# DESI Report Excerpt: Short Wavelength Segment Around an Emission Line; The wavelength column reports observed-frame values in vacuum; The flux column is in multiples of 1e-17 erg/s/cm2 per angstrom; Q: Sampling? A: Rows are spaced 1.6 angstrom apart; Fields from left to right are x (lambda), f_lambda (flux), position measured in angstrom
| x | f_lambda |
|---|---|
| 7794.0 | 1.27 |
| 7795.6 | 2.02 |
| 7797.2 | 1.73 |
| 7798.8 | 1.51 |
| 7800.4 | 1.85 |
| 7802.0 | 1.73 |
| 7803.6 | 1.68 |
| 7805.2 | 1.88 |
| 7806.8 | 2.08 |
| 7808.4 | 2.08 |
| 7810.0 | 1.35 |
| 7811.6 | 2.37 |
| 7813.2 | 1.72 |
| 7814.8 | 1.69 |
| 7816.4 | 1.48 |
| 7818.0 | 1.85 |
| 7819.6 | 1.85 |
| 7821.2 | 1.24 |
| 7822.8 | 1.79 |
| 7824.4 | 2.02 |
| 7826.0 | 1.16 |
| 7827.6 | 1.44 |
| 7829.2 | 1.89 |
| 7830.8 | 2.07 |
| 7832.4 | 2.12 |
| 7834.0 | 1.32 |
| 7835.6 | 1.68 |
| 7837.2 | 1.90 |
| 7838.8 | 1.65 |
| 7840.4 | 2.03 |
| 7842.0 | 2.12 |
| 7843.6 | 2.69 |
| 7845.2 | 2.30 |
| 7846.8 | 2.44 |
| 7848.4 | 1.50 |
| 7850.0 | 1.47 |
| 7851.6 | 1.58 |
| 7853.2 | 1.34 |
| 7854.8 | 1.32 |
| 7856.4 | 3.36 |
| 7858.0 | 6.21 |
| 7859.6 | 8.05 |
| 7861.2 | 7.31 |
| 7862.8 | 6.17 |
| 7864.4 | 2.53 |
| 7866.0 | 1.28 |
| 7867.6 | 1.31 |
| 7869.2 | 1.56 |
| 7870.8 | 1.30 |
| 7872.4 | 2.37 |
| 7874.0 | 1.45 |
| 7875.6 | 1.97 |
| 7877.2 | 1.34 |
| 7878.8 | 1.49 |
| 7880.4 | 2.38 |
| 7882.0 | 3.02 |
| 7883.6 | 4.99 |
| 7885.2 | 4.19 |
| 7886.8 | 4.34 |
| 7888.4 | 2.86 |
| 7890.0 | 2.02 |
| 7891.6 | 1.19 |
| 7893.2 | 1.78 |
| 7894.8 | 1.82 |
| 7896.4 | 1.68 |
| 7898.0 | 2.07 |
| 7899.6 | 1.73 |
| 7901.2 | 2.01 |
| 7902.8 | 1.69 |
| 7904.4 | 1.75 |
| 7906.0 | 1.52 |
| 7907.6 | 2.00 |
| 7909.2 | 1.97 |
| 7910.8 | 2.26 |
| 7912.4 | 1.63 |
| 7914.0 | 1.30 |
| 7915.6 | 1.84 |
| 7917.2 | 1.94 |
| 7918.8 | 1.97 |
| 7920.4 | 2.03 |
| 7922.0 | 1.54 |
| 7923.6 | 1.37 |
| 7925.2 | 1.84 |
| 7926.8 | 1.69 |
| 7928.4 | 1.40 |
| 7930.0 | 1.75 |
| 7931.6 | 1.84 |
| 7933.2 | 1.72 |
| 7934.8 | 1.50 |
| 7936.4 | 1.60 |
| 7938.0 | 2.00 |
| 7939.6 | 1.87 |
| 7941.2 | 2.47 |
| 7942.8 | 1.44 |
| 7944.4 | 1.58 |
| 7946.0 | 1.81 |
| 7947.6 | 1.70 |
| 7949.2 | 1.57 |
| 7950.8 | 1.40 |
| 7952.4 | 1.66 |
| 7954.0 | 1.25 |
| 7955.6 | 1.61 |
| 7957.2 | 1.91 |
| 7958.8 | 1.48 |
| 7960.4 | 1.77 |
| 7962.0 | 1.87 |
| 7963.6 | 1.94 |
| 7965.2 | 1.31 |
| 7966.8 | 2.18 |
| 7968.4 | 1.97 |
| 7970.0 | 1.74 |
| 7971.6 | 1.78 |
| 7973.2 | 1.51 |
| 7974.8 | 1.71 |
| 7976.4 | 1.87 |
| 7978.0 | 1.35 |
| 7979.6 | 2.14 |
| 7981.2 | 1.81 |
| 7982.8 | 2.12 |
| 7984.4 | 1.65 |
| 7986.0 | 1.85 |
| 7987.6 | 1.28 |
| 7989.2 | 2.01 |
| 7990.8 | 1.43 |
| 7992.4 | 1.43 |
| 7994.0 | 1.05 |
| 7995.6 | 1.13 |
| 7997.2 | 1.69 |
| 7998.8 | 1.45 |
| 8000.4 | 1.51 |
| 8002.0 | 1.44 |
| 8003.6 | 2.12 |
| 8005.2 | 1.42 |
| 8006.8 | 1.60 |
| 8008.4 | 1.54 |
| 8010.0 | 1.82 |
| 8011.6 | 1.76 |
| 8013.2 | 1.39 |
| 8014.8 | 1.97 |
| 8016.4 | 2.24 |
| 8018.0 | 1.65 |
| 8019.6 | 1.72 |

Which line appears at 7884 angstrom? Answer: [N II]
